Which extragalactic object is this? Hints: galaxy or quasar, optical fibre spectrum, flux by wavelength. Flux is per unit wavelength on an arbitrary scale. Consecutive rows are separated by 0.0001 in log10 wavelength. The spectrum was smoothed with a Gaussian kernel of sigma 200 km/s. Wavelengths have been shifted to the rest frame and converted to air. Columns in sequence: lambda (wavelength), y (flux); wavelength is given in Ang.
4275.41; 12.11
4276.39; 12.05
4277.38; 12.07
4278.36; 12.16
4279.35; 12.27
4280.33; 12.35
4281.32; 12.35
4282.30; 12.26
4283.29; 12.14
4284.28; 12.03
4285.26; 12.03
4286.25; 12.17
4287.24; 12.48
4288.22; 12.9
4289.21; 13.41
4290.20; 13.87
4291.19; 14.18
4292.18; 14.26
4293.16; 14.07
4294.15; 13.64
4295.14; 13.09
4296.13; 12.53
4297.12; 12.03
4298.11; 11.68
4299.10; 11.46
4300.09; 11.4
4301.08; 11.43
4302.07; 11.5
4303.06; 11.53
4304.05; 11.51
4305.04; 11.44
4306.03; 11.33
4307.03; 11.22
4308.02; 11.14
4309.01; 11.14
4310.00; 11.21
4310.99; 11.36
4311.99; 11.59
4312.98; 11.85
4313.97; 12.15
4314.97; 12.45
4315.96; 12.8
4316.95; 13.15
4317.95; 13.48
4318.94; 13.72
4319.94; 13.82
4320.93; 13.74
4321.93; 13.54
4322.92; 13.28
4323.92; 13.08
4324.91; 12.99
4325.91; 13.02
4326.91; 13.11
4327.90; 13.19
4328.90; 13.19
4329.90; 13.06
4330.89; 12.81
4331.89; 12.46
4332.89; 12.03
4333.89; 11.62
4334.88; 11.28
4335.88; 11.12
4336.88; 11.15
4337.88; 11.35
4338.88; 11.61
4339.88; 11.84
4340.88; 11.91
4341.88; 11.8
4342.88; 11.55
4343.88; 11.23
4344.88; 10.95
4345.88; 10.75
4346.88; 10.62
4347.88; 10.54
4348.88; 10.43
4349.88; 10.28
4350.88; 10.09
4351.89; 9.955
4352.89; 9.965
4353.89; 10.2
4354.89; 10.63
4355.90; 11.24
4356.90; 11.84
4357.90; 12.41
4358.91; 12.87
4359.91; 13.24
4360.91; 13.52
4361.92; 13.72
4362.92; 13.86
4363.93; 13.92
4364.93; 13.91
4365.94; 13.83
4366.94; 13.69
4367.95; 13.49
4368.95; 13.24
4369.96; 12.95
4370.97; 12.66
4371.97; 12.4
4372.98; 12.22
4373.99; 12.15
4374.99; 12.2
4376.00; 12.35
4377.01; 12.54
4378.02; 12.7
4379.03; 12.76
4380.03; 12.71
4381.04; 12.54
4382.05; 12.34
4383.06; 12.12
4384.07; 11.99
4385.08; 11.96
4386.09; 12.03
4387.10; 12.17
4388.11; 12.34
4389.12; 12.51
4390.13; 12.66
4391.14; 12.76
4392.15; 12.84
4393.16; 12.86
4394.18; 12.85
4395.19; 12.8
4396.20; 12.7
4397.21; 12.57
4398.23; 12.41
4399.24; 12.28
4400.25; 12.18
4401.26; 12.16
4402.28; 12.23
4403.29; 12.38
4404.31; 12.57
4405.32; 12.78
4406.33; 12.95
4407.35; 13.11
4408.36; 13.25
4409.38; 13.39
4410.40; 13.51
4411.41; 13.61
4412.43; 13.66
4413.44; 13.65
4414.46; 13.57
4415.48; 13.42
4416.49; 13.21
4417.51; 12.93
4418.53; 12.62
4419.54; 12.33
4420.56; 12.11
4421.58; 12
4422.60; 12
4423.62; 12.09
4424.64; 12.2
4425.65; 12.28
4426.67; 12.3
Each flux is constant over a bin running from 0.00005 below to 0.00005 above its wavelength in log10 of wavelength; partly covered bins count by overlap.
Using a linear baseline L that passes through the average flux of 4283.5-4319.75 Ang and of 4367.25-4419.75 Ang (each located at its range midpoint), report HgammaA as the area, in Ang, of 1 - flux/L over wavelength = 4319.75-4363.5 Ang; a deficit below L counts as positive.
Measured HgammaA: 1.8 Ang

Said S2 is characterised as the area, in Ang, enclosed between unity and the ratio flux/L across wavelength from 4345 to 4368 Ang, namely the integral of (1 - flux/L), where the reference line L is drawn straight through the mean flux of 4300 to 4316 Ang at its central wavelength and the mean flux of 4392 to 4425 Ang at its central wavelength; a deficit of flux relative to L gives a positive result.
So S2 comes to 0.45 Ang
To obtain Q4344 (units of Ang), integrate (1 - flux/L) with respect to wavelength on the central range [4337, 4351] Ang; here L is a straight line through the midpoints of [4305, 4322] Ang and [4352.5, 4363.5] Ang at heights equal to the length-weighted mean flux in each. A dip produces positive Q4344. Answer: 1.3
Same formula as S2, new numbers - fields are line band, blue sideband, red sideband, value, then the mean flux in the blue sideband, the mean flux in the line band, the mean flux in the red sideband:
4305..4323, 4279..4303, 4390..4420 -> 0.40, 12.5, 12.3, 12.9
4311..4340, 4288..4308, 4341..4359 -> -2.33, 12.4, 12.6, 10.9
